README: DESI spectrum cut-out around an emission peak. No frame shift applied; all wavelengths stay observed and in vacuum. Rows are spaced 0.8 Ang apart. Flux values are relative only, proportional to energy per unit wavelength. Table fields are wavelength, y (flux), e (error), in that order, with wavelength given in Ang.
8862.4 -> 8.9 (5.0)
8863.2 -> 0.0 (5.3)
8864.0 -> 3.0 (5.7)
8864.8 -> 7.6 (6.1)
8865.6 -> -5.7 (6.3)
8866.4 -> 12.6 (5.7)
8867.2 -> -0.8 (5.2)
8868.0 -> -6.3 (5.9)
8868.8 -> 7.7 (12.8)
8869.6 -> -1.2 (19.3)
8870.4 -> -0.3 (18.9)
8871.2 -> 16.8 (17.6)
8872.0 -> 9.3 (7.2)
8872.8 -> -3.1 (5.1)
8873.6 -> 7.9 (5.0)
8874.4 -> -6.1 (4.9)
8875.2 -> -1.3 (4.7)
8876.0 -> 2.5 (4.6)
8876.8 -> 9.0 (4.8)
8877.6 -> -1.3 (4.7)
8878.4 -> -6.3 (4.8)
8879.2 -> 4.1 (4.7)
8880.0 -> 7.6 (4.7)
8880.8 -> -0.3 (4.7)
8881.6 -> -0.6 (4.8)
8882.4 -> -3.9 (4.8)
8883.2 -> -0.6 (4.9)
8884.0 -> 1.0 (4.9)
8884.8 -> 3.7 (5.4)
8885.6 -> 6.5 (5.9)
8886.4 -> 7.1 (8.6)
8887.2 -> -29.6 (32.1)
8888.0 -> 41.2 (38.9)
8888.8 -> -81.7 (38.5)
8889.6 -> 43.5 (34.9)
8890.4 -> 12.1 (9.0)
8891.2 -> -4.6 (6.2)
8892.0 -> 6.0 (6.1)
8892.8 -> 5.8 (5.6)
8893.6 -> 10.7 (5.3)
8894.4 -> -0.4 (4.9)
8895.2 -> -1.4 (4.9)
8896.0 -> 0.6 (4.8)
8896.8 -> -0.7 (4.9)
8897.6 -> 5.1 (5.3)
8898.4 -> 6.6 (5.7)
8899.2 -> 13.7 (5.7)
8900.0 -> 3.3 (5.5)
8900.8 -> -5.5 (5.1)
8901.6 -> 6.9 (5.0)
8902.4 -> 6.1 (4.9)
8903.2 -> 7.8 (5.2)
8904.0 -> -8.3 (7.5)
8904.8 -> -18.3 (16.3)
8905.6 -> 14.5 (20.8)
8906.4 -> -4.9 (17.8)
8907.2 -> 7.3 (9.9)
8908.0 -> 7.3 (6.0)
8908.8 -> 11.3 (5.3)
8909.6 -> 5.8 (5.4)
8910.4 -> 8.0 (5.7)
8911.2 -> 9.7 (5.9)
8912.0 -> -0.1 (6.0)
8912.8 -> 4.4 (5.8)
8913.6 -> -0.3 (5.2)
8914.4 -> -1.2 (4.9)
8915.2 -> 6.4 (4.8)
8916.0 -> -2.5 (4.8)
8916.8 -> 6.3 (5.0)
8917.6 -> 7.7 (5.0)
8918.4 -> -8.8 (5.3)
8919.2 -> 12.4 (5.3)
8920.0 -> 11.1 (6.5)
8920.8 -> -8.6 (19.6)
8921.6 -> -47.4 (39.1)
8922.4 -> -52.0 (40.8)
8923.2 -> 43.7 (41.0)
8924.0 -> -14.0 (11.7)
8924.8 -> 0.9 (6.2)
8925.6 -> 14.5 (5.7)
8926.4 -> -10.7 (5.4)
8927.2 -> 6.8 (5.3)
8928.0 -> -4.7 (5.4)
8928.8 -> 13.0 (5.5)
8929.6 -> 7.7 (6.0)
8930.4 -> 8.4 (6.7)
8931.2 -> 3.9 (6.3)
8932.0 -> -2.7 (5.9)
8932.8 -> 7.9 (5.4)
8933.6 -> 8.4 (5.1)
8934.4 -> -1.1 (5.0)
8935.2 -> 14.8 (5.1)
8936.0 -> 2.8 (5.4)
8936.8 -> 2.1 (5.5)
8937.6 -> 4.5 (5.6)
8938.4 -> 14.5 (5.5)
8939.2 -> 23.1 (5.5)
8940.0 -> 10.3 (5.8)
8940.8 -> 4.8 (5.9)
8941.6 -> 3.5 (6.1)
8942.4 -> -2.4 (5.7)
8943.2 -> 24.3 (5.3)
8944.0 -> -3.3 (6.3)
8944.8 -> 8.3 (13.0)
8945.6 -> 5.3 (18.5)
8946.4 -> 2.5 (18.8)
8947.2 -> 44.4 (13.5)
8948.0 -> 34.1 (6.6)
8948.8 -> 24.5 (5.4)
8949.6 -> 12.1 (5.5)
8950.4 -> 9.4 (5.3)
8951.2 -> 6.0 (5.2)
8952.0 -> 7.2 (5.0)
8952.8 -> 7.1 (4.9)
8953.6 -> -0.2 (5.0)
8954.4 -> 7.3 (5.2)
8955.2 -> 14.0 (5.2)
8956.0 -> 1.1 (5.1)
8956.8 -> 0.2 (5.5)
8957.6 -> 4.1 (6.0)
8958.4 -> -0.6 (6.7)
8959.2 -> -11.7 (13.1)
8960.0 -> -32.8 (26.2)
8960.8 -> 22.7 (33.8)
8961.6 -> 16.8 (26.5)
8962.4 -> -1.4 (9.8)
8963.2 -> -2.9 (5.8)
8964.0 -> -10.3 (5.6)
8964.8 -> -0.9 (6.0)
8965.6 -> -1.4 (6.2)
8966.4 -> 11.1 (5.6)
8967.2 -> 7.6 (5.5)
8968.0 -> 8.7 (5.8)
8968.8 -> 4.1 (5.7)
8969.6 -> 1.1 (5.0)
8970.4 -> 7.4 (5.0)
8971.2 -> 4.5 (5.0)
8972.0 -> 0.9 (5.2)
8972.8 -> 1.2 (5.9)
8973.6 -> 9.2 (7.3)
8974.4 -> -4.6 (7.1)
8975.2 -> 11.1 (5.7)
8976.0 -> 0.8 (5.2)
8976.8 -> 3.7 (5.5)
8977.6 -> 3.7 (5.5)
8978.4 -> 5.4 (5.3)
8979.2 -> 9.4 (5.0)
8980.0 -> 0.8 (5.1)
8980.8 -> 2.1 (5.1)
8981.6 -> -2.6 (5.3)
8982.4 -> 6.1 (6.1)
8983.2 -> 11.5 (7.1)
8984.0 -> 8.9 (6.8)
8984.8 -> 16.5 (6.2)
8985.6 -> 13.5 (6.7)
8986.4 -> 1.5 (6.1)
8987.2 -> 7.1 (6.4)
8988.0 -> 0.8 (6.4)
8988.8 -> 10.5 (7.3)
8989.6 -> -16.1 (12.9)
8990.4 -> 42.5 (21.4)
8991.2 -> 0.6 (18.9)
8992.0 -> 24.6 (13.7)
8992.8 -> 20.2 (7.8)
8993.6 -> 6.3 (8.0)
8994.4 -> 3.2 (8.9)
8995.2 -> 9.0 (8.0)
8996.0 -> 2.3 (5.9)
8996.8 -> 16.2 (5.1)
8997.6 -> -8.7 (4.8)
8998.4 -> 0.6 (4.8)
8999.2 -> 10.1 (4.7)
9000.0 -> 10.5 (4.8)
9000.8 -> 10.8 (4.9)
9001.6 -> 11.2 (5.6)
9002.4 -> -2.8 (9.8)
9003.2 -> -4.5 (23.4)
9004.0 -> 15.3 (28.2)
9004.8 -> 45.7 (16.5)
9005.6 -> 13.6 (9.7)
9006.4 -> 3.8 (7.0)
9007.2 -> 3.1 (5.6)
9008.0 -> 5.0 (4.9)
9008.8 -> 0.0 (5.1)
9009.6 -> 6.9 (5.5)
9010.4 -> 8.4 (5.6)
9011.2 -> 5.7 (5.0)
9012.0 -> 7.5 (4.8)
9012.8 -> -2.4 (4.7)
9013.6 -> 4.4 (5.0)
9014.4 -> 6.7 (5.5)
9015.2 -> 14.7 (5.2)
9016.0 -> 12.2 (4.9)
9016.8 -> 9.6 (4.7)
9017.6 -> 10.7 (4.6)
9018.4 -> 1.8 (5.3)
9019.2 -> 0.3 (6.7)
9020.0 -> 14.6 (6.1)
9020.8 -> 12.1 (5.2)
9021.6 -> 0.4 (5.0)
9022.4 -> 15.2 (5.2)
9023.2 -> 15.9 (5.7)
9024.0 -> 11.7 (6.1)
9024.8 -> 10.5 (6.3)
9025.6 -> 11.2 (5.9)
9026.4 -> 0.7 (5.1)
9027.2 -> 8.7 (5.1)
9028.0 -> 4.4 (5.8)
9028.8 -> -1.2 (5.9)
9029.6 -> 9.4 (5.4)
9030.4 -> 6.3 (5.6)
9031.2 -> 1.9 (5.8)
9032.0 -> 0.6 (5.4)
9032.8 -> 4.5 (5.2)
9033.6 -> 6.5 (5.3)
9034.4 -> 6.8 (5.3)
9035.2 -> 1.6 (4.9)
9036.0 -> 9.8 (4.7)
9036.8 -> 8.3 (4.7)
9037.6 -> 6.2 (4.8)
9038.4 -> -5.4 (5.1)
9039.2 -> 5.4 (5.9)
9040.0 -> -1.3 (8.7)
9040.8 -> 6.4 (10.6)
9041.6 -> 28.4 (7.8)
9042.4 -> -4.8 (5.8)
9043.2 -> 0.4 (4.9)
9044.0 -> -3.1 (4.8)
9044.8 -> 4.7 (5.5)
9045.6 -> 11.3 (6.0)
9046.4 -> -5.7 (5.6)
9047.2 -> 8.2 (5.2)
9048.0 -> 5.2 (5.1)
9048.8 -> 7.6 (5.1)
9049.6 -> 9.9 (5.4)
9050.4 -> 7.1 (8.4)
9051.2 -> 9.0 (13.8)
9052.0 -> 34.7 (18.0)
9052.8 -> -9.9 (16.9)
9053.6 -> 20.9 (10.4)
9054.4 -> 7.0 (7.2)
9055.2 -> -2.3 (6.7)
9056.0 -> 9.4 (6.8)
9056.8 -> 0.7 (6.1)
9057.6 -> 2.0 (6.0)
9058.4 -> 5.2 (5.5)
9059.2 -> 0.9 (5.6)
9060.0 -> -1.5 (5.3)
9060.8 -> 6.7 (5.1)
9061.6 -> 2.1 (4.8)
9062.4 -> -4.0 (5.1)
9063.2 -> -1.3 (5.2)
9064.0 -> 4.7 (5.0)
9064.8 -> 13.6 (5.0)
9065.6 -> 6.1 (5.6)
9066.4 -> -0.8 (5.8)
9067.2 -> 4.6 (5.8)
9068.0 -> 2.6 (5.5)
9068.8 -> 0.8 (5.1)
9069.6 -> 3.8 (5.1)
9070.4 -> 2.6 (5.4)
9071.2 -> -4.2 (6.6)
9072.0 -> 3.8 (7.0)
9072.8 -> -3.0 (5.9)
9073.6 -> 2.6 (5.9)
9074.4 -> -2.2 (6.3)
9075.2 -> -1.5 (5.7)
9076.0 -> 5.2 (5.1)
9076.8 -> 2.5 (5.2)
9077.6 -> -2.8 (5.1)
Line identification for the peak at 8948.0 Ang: H-gamma 4340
